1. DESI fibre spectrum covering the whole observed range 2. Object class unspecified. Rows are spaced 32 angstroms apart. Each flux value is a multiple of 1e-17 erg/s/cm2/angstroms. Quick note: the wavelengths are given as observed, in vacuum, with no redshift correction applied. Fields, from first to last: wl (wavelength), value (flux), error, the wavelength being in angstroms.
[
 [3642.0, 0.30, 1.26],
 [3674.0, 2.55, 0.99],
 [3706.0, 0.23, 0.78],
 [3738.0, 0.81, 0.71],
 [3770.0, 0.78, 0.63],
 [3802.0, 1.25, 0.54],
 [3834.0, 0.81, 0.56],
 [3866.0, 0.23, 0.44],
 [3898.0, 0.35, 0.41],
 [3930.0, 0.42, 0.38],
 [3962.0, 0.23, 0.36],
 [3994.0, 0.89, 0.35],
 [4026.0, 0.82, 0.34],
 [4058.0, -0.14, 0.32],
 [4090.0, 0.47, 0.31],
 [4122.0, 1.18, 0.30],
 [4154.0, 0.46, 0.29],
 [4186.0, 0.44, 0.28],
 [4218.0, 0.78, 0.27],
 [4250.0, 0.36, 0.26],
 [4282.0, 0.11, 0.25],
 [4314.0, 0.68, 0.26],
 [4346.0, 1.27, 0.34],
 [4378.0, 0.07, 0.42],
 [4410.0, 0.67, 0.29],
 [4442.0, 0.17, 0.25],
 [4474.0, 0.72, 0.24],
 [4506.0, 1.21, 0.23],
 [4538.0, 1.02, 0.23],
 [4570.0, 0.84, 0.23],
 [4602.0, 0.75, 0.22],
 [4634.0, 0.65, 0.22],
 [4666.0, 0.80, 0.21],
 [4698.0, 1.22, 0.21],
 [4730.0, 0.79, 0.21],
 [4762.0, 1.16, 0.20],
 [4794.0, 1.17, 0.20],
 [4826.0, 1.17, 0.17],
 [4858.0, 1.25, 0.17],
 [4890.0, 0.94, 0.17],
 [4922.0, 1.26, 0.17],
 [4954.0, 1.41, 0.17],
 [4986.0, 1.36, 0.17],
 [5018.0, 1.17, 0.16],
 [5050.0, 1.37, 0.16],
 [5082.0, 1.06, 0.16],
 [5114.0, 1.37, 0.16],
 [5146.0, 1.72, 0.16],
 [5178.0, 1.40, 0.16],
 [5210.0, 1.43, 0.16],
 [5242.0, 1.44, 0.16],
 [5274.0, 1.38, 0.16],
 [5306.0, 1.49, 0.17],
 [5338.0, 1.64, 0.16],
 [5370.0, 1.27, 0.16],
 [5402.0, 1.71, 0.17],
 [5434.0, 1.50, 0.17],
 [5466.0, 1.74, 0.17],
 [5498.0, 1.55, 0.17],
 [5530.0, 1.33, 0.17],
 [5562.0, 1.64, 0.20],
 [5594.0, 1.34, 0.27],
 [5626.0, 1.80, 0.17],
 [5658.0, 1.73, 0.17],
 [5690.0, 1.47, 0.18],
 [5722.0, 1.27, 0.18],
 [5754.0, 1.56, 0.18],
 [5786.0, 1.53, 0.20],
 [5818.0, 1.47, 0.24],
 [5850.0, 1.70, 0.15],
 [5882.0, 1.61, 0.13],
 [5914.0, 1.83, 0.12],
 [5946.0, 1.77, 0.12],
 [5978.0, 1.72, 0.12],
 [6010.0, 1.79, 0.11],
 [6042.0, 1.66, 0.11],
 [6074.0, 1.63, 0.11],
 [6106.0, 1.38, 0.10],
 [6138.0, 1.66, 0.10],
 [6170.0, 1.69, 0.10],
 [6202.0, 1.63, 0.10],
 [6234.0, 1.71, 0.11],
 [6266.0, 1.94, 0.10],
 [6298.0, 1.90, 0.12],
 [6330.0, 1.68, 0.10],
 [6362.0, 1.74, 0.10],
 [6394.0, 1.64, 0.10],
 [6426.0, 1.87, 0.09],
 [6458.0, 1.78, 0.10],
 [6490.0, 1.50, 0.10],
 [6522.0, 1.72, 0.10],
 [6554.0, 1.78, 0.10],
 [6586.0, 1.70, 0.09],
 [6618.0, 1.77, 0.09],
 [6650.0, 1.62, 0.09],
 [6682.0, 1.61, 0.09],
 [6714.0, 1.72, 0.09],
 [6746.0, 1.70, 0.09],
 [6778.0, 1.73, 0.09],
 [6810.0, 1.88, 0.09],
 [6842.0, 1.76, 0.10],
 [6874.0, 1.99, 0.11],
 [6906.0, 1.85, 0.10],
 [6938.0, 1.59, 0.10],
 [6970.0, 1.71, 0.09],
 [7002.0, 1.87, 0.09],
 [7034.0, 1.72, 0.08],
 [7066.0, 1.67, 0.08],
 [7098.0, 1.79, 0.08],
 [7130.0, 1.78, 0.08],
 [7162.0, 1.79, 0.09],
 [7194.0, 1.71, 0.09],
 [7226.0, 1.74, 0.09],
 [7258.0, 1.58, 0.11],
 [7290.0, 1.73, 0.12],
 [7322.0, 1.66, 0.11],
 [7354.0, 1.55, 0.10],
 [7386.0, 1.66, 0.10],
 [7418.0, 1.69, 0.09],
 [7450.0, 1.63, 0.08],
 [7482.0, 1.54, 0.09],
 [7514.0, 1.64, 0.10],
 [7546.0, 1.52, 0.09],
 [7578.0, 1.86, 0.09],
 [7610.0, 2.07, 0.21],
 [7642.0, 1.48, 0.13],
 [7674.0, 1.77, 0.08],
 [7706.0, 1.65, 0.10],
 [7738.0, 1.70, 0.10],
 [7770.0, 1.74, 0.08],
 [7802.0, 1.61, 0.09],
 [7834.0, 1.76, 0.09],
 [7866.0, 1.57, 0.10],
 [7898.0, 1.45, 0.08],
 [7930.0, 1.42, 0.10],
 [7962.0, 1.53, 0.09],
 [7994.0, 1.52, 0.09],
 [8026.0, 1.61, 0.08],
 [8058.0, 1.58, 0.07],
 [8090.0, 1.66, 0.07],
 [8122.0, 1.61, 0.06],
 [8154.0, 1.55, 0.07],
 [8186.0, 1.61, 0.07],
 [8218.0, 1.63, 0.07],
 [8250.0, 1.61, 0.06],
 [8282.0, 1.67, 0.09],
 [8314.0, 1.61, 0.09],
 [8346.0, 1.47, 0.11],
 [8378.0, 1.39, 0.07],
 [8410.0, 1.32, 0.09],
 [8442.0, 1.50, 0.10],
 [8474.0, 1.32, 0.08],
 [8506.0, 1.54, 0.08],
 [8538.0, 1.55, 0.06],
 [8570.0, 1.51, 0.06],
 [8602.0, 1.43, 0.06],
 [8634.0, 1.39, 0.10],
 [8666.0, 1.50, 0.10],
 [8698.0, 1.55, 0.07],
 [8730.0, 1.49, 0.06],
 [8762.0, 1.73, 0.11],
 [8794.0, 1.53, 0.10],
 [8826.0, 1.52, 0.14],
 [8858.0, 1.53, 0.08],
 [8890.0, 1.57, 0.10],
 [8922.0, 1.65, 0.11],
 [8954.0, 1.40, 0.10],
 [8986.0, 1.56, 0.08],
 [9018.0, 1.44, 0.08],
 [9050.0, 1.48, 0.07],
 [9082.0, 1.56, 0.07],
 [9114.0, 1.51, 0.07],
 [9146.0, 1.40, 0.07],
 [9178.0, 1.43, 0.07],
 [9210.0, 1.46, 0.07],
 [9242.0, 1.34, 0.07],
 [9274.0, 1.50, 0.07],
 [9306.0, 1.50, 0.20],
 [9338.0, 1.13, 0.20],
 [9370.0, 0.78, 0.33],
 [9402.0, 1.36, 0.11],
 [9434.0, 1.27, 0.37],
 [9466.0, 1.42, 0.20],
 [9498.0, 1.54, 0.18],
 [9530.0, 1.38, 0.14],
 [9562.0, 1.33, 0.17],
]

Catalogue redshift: 0.18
